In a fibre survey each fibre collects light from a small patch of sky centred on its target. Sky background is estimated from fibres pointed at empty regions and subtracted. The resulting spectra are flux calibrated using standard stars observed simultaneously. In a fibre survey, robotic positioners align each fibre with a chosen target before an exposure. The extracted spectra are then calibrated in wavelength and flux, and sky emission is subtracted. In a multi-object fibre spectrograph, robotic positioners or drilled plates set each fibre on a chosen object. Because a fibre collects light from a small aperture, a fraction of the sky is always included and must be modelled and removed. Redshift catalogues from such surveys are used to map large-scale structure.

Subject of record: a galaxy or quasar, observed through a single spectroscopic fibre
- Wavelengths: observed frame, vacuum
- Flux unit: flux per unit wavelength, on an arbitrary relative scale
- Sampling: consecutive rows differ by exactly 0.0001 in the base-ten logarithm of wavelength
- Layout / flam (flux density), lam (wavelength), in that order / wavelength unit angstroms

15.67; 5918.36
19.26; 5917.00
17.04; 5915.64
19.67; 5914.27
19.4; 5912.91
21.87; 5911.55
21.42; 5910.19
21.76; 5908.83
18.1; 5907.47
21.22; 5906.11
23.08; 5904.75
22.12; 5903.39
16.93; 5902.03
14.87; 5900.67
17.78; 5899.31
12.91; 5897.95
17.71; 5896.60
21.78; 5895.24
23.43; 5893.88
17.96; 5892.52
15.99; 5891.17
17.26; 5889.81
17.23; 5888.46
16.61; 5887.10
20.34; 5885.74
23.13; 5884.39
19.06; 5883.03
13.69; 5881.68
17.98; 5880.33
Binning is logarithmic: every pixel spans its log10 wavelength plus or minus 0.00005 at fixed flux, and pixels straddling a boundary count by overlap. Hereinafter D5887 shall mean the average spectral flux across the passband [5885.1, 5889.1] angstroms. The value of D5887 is 18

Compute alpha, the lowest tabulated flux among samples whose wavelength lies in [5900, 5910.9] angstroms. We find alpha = 14.87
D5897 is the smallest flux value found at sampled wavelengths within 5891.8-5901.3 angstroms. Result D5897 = 12.91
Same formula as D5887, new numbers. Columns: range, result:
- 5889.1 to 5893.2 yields 17.1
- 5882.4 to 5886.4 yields 20.9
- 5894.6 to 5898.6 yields 17.5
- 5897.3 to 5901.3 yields 15.2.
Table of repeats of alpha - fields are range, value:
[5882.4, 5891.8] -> 15.99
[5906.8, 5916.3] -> 17.04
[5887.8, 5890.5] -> 17.23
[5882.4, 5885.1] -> 19.06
